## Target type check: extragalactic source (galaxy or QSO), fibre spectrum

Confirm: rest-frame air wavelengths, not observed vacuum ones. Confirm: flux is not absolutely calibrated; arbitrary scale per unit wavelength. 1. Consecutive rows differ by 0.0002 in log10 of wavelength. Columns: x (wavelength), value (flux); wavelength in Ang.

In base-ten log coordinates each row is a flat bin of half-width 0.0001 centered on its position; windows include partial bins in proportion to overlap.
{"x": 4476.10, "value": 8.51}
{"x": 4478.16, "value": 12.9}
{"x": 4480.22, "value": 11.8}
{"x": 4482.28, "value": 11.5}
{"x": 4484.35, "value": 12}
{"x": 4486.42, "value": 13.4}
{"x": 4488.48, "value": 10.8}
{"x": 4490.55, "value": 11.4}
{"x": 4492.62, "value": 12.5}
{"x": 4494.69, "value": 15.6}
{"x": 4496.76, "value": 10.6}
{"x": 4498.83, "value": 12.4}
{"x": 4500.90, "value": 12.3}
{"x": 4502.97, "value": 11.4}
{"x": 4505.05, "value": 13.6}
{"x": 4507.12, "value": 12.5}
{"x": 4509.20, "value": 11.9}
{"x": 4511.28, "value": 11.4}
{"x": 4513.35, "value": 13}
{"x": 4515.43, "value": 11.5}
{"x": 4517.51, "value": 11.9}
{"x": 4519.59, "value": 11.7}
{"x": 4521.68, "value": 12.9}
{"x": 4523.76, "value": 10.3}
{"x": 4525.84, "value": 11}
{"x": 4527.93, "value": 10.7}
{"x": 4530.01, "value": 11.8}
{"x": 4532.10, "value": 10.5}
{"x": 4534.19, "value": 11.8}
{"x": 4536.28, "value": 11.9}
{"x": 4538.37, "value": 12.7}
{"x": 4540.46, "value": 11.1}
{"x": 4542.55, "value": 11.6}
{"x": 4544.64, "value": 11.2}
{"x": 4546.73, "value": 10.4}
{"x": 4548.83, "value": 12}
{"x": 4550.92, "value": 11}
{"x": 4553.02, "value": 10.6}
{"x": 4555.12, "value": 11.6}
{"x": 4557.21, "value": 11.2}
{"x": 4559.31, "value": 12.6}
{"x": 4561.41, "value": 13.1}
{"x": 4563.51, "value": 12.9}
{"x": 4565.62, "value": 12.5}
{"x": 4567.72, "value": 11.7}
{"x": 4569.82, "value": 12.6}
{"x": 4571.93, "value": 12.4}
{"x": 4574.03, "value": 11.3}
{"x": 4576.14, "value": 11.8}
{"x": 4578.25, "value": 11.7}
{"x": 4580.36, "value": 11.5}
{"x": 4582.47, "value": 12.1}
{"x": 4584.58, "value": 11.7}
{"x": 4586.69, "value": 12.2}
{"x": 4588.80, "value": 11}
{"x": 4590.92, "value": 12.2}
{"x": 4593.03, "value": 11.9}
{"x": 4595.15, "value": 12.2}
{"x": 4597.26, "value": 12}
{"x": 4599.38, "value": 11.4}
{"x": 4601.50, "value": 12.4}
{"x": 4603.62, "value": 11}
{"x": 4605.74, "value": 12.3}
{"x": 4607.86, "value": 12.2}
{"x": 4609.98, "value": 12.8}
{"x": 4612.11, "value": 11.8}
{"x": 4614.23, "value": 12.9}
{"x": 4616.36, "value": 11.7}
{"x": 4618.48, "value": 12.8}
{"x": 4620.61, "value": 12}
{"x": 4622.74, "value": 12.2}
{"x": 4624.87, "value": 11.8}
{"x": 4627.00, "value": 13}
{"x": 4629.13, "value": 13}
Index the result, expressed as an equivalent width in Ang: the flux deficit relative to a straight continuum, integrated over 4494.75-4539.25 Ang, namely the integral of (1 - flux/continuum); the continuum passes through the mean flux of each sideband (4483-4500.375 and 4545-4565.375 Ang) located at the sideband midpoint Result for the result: 0.8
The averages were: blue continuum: 12.3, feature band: 11.9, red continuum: 11.7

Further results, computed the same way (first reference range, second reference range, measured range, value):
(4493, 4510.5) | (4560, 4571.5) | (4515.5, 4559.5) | 3.9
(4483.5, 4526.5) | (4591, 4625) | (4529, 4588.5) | 1.7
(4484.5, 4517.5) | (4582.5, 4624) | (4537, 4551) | 0.8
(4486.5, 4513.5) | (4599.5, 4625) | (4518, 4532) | 1.0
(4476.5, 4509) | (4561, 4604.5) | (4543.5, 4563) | 0.8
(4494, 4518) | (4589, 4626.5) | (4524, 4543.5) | 1.3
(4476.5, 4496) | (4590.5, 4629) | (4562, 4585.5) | 0.3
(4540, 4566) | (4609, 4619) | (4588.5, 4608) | 0.5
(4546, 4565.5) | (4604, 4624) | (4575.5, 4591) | 0.3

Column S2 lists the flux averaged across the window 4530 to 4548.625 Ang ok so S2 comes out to 11.4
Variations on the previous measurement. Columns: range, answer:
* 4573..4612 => 11.9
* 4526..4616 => 11.8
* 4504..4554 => 11.6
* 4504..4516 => 12.3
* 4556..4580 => 12.1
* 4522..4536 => 11.2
